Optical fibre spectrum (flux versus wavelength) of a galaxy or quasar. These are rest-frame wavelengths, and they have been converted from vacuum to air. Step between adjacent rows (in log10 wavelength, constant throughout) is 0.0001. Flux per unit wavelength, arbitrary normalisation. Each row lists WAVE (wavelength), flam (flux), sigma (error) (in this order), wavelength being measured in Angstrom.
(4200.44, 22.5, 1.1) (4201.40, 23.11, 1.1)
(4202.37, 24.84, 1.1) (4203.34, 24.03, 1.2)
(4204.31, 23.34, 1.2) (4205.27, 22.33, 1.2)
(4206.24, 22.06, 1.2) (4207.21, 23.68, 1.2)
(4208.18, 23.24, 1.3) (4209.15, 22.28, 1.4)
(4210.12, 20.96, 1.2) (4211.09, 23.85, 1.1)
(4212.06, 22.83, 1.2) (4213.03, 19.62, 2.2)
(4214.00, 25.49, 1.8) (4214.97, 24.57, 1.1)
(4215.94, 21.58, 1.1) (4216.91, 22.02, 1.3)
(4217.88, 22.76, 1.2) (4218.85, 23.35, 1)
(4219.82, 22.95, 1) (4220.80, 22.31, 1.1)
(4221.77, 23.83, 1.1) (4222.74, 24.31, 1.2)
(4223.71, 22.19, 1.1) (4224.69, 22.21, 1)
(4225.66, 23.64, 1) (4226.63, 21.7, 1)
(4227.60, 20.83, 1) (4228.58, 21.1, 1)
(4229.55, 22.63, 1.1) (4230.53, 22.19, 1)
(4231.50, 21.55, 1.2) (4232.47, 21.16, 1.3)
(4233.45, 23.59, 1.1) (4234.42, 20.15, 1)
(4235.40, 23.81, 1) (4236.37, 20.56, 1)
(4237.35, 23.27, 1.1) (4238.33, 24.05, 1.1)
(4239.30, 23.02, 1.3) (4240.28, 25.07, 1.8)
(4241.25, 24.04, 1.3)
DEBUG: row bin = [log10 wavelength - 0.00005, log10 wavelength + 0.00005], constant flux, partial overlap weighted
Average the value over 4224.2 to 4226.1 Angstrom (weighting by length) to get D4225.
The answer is 22.9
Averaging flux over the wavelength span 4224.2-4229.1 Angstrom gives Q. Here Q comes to 21.9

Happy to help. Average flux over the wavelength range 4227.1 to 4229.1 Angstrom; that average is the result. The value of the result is 21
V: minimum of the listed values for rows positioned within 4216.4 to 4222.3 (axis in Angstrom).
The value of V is 22.02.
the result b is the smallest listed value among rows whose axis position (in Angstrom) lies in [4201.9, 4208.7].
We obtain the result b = 22.06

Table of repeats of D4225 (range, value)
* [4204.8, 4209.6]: 22.7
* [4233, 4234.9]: 21.9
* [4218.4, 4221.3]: 22.8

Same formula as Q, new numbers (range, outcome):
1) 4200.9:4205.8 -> 23.5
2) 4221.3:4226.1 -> 23.2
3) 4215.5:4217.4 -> 21.8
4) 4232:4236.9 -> 21.8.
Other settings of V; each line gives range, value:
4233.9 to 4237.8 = 20.15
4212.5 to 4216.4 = 19.62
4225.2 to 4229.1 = 20.83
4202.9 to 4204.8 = 23.34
